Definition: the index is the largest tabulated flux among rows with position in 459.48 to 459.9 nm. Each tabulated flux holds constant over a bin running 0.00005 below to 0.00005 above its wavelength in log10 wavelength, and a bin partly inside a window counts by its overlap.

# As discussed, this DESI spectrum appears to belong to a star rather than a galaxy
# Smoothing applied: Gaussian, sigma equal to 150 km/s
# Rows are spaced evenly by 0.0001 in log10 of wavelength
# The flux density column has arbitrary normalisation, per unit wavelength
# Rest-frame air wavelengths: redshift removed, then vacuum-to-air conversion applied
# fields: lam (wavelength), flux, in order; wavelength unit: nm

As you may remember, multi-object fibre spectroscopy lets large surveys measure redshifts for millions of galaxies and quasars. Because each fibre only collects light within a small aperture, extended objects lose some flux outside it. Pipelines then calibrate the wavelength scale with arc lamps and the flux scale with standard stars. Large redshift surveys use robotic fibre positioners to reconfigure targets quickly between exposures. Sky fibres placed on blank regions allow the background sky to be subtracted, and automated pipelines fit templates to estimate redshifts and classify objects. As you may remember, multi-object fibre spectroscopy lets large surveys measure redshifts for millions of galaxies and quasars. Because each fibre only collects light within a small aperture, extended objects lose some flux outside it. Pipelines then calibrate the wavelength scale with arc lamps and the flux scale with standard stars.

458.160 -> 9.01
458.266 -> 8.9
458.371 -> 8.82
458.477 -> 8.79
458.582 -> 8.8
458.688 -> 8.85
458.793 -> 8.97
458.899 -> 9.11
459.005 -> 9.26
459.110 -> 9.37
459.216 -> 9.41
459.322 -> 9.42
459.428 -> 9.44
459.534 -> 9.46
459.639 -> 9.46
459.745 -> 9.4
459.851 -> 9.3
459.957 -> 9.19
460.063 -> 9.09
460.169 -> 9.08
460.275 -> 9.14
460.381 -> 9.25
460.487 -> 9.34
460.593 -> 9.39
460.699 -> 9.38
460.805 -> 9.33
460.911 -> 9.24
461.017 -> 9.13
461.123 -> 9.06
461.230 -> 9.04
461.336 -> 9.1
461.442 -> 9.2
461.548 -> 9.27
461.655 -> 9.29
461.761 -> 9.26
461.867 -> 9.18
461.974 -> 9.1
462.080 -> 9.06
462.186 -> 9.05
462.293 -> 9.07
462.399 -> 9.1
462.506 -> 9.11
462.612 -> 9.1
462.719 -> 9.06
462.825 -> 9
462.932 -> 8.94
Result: 9.46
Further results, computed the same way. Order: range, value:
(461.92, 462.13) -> 9.1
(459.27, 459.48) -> 9.44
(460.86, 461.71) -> 9.29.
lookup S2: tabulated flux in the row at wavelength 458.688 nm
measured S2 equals 8.85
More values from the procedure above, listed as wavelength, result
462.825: 9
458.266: 8.9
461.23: 9.04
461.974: 9.1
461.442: 9.2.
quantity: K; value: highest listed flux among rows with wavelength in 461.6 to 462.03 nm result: 9.29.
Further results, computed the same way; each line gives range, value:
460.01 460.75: 9.39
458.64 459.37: 9.42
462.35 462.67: 9.11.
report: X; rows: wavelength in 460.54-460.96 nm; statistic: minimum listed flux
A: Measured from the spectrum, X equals 9.24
